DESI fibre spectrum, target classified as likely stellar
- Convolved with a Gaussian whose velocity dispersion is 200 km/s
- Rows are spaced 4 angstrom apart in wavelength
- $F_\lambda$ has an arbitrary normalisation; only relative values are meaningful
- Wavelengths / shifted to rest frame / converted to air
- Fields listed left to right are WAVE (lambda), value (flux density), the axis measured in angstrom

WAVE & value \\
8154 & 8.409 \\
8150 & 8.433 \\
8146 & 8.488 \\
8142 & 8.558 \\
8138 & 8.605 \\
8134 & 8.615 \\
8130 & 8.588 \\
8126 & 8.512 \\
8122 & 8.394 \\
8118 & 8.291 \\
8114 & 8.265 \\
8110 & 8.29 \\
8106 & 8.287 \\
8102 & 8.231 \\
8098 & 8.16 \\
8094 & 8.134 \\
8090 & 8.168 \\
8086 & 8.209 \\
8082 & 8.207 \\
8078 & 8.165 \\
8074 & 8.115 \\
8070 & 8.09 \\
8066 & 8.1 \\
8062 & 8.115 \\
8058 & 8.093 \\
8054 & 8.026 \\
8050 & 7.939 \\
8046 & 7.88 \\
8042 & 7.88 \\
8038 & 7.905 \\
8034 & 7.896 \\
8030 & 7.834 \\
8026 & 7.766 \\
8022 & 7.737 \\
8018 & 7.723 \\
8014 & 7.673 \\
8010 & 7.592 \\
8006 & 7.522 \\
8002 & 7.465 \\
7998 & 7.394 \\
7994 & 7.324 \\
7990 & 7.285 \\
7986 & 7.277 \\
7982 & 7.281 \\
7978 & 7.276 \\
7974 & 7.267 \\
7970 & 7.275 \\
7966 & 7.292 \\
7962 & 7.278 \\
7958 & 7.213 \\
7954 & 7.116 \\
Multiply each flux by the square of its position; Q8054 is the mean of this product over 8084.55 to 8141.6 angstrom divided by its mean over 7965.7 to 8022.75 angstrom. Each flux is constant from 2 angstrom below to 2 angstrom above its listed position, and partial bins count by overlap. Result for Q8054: 1.16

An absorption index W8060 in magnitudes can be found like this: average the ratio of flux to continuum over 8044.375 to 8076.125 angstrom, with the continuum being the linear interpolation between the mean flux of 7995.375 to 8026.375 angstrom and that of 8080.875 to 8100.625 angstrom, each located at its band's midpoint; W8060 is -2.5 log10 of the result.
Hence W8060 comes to -0.01 mag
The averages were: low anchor 7.6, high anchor 8.18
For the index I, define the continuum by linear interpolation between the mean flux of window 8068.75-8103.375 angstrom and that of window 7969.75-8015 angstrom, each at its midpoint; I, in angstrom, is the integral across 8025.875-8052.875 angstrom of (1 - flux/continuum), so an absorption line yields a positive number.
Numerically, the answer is -0.4 angstrom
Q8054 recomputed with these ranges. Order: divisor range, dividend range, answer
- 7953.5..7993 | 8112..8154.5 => 1.21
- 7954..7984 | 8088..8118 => 1.17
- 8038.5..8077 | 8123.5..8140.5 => 1.09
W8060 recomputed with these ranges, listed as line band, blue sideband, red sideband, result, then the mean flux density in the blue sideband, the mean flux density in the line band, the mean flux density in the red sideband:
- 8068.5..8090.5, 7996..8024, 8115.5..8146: -0.01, 7.59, 8.16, 8.5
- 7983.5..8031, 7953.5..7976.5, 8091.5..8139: 0.00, 7.25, 7.54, 8.36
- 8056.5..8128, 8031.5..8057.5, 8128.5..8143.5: 0.01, 7.93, 8.21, 8.59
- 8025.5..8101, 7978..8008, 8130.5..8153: -0.02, 7.36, 8.04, 8.54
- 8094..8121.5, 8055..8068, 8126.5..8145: 0.02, 8.1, 8.25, 8.58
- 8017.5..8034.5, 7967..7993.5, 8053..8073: -0.01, 7.28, 7.79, 8.09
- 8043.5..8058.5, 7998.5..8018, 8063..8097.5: -0.01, 7.57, 7.97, 8.15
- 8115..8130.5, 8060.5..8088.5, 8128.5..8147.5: 0.01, 8.14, 8.42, 8.57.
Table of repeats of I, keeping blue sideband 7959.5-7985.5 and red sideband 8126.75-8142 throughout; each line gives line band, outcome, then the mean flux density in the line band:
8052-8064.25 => -0.2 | 8.08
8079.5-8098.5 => 0.1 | 8.18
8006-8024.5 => -0.1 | 7.67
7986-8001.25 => 0.2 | 7.34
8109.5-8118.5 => 0.2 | 8.28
